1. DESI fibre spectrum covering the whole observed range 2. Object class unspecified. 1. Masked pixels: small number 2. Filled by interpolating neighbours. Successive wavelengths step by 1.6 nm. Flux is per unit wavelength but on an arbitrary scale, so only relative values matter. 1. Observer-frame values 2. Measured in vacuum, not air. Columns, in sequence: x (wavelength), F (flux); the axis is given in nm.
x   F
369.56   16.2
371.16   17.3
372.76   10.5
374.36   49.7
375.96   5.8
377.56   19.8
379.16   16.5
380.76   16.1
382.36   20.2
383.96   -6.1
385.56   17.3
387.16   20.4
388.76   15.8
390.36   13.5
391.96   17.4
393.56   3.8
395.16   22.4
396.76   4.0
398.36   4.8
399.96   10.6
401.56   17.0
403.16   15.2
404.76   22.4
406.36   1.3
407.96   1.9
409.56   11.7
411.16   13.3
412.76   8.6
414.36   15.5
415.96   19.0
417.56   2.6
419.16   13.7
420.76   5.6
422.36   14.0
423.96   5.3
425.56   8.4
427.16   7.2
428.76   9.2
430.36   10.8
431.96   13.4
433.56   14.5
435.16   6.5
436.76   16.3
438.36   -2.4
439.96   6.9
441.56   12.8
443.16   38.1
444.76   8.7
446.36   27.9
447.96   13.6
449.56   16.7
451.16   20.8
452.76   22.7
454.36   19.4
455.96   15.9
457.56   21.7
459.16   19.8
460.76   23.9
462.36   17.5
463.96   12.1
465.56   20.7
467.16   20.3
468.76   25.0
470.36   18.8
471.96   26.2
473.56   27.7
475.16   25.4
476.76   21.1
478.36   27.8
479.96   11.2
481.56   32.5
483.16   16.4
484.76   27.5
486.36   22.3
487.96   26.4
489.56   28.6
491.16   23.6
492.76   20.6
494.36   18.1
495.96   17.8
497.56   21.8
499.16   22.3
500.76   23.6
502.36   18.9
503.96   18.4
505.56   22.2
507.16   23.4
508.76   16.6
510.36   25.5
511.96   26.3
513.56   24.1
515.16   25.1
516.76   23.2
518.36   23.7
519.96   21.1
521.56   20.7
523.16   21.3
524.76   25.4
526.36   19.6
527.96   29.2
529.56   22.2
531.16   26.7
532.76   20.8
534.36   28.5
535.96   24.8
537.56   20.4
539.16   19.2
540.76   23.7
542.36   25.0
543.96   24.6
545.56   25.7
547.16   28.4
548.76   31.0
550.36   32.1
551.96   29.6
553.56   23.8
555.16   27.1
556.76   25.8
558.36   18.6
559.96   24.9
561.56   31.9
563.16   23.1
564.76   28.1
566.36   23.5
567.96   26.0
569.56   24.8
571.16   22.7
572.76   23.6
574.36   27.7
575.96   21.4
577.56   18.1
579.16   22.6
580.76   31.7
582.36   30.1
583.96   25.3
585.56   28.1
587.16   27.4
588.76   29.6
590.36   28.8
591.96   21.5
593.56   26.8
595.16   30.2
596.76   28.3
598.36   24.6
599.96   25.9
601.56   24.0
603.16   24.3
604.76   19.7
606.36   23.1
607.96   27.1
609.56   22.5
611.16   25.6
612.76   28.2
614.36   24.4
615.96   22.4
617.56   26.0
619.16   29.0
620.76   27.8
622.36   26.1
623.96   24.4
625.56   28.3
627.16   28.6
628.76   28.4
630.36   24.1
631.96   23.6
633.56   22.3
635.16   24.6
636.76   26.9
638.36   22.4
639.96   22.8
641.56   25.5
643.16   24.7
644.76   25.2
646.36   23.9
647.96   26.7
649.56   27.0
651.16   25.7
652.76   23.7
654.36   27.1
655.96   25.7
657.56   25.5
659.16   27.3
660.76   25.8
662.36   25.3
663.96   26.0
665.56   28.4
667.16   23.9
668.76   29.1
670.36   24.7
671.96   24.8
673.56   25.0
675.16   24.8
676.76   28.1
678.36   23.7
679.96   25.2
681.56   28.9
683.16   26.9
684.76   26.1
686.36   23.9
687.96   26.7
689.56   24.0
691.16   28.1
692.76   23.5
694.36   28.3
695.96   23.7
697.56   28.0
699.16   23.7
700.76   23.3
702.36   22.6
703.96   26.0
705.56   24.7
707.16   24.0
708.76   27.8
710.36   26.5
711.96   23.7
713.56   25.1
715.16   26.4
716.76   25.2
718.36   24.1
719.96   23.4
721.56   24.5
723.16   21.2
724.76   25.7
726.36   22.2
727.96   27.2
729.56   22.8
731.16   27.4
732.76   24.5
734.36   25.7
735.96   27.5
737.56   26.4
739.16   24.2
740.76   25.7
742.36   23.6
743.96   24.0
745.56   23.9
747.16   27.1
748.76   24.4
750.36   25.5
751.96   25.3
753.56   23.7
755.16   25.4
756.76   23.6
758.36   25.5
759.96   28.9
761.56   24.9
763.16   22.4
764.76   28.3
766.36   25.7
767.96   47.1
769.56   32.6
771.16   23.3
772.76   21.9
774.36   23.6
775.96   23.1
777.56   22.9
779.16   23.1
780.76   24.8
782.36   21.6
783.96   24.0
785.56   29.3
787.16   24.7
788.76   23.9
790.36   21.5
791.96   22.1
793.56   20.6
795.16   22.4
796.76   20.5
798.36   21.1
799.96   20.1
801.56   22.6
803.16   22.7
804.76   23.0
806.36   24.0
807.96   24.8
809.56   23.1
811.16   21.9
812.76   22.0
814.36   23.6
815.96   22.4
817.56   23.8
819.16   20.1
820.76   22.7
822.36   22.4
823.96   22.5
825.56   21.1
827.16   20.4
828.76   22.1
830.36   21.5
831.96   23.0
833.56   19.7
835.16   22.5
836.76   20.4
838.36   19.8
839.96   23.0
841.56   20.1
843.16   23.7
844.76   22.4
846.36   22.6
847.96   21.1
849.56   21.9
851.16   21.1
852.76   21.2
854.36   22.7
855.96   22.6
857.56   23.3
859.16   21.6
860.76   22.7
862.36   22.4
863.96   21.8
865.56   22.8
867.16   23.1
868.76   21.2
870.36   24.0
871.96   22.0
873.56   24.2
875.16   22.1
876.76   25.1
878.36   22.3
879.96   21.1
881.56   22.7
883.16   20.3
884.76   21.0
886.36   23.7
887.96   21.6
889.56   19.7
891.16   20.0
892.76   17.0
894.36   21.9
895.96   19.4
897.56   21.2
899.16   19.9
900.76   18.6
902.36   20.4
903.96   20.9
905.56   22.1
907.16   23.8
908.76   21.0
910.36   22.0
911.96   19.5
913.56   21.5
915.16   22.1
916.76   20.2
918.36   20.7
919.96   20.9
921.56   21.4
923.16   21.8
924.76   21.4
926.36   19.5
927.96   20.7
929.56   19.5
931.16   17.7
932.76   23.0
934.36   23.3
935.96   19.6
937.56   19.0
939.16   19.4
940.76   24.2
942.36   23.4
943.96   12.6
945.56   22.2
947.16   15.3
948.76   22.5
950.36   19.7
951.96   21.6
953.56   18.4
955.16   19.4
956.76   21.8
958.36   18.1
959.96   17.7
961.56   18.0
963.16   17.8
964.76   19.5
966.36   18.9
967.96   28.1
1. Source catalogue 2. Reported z 0.169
